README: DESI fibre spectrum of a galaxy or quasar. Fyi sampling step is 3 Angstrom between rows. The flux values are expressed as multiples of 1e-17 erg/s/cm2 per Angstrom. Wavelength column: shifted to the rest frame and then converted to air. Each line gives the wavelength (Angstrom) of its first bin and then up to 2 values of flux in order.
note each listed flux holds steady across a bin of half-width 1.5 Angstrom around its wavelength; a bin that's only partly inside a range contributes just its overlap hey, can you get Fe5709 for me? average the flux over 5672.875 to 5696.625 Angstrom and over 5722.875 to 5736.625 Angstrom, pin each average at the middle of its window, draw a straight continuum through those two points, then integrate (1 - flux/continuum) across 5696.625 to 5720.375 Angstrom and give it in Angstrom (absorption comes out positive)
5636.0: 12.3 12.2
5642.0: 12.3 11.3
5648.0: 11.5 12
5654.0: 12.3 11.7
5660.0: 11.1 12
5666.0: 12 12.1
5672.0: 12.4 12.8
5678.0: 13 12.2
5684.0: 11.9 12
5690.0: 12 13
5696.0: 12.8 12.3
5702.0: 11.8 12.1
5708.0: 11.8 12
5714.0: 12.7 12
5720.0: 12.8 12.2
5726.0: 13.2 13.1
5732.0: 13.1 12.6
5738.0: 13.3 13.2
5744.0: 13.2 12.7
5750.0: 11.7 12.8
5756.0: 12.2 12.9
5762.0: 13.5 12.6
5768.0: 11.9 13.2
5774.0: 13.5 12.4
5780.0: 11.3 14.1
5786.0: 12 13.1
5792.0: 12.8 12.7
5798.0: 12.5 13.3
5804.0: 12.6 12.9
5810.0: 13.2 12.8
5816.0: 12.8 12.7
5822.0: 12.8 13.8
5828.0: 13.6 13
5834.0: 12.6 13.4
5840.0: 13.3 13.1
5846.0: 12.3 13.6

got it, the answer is 0.95 Angstrom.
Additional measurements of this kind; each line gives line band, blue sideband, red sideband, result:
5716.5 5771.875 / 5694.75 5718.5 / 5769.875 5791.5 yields -1.18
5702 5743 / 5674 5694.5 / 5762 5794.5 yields -0.20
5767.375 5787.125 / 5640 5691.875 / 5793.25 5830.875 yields 0.12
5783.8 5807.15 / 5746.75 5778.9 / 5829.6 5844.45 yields 0.13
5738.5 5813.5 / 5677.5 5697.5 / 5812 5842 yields 0.34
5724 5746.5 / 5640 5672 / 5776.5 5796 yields -1.33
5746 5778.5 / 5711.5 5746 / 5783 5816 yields 0.42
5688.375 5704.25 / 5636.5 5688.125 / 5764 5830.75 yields -0.14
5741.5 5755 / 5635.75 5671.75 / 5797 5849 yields -0.12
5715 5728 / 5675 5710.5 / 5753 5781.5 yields -0.17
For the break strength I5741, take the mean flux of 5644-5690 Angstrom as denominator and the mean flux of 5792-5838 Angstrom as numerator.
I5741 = 1.08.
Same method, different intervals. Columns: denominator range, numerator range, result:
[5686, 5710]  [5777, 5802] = 1.04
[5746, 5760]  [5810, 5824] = 1.03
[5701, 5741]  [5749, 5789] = 1.01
